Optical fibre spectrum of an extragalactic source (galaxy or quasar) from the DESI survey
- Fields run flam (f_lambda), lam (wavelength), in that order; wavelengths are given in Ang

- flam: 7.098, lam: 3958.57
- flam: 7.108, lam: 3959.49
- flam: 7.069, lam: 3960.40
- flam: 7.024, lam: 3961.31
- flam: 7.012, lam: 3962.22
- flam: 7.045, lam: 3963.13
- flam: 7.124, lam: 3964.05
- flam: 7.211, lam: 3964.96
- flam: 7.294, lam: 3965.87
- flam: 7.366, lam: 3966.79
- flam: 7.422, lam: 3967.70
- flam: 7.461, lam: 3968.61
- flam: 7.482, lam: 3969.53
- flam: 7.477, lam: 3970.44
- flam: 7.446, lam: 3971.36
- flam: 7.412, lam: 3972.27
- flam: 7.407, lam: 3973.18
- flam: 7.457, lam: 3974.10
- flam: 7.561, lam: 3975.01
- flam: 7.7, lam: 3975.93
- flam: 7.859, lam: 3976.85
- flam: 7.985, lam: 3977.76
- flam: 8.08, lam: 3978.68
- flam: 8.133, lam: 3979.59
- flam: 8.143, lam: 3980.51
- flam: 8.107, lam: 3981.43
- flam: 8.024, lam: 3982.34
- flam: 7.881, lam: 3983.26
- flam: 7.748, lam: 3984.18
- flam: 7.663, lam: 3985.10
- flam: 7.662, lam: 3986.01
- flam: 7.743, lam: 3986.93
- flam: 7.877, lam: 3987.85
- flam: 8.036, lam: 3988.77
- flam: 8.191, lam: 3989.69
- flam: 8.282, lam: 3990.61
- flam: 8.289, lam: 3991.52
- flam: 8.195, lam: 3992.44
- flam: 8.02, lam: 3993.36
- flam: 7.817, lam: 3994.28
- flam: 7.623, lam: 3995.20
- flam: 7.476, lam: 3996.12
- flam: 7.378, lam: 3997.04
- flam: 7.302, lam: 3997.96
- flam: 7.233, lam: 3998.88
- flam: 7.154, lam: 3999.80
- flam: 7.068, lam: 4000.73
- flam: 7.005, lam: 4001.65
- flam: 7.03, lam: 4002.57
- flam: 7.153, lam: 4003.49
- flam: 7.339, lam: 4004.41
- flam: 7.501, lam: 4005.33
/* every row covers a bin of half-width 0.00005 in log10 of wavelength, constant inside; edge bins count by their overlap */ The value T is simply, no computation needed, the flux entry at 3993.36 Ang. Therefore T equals 8.02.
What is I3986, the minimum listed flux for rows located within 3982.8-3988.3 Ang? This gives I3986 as 7.662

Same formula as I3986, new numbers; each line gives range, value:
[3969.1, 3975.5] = 7.407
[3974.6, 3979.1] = 7.561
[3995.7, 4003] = 7.005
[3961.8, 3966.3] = 7.012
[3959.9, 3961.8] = 7.024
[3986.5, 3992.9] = 7.743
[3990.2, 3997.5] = 7.378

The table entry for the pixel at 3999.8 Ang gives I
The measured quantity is 7.154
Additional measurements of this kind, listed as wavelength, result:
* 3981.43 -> 8.107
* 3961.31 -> 7.024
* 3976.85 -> 7.859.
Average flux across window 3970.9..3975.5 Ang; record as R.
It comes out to 7.46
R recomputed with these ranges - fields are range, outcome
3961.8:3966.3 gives 7.14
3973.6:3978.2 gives 7.7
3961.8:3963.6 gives 7.01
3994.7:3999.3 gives 7.41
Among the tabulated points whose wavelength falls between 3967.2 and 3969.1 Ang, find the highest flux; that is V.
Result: 7.461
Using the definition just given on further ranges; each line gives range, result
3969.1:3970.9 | 7.482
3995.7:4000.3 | 7.476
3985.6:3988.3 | 7.877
